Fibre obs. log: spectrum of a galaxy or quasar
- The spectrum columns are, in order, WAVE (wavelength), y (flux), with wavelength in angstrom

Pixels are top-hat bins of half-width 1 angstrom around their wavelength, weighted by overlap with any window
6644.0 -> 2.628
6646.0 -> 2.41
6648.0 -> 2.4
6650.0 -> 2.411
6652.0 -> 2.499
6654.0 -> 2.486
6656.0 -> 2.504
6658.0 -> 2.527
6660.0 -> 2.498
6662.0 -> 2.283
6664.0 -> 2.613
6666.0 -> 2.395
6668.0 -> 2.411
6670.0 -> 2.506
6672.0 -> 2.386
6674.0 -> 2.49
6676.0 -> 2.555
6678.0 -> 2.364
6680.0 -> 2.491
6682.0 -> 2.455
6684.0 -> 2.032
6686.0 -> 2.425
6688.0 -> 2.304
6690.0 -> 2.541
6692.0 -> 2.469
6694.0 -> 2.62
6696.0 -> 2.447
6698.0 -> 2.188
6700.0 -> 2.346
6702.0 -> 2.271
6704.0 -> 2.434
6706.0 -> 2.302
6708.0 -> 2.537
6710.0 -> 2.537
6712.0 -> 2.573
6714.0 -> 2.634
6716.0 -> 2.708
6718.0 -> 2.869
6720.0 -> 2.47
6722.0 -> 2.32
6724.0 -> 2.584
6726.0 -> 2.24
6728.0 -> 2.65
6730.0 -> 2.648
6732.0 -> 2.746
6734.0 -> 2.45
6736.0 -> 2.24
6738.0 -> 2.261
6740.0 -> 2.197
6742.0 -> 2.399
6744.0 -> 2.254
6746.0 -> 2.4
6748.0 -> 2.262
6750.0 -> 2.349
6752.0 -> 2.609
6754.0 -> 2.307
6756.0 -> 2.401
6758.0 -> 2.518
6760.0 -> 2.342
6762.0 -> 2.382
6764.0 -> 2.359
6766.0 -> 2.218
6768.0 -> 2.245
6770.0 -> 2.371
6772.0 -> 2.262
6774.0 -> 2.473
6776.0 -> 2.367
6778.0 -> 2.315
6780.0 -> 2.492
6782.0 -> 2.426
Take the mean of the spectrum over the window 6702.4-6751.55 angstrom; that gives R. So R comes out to 2.46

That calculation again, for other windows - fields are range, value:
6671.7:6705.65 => 2.4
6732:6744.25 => 2.34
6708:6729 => 2.56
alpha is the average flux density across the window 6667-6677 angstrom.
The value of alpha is 2.47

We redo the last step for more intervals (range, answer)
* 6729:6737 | 2.52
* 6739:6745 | 2.28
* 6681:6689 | 2.3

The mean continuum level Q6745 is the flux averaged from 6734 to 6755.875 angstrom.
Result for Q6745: 2.34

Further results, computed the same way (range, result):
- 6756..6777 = 2.36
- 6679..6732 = 2.47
